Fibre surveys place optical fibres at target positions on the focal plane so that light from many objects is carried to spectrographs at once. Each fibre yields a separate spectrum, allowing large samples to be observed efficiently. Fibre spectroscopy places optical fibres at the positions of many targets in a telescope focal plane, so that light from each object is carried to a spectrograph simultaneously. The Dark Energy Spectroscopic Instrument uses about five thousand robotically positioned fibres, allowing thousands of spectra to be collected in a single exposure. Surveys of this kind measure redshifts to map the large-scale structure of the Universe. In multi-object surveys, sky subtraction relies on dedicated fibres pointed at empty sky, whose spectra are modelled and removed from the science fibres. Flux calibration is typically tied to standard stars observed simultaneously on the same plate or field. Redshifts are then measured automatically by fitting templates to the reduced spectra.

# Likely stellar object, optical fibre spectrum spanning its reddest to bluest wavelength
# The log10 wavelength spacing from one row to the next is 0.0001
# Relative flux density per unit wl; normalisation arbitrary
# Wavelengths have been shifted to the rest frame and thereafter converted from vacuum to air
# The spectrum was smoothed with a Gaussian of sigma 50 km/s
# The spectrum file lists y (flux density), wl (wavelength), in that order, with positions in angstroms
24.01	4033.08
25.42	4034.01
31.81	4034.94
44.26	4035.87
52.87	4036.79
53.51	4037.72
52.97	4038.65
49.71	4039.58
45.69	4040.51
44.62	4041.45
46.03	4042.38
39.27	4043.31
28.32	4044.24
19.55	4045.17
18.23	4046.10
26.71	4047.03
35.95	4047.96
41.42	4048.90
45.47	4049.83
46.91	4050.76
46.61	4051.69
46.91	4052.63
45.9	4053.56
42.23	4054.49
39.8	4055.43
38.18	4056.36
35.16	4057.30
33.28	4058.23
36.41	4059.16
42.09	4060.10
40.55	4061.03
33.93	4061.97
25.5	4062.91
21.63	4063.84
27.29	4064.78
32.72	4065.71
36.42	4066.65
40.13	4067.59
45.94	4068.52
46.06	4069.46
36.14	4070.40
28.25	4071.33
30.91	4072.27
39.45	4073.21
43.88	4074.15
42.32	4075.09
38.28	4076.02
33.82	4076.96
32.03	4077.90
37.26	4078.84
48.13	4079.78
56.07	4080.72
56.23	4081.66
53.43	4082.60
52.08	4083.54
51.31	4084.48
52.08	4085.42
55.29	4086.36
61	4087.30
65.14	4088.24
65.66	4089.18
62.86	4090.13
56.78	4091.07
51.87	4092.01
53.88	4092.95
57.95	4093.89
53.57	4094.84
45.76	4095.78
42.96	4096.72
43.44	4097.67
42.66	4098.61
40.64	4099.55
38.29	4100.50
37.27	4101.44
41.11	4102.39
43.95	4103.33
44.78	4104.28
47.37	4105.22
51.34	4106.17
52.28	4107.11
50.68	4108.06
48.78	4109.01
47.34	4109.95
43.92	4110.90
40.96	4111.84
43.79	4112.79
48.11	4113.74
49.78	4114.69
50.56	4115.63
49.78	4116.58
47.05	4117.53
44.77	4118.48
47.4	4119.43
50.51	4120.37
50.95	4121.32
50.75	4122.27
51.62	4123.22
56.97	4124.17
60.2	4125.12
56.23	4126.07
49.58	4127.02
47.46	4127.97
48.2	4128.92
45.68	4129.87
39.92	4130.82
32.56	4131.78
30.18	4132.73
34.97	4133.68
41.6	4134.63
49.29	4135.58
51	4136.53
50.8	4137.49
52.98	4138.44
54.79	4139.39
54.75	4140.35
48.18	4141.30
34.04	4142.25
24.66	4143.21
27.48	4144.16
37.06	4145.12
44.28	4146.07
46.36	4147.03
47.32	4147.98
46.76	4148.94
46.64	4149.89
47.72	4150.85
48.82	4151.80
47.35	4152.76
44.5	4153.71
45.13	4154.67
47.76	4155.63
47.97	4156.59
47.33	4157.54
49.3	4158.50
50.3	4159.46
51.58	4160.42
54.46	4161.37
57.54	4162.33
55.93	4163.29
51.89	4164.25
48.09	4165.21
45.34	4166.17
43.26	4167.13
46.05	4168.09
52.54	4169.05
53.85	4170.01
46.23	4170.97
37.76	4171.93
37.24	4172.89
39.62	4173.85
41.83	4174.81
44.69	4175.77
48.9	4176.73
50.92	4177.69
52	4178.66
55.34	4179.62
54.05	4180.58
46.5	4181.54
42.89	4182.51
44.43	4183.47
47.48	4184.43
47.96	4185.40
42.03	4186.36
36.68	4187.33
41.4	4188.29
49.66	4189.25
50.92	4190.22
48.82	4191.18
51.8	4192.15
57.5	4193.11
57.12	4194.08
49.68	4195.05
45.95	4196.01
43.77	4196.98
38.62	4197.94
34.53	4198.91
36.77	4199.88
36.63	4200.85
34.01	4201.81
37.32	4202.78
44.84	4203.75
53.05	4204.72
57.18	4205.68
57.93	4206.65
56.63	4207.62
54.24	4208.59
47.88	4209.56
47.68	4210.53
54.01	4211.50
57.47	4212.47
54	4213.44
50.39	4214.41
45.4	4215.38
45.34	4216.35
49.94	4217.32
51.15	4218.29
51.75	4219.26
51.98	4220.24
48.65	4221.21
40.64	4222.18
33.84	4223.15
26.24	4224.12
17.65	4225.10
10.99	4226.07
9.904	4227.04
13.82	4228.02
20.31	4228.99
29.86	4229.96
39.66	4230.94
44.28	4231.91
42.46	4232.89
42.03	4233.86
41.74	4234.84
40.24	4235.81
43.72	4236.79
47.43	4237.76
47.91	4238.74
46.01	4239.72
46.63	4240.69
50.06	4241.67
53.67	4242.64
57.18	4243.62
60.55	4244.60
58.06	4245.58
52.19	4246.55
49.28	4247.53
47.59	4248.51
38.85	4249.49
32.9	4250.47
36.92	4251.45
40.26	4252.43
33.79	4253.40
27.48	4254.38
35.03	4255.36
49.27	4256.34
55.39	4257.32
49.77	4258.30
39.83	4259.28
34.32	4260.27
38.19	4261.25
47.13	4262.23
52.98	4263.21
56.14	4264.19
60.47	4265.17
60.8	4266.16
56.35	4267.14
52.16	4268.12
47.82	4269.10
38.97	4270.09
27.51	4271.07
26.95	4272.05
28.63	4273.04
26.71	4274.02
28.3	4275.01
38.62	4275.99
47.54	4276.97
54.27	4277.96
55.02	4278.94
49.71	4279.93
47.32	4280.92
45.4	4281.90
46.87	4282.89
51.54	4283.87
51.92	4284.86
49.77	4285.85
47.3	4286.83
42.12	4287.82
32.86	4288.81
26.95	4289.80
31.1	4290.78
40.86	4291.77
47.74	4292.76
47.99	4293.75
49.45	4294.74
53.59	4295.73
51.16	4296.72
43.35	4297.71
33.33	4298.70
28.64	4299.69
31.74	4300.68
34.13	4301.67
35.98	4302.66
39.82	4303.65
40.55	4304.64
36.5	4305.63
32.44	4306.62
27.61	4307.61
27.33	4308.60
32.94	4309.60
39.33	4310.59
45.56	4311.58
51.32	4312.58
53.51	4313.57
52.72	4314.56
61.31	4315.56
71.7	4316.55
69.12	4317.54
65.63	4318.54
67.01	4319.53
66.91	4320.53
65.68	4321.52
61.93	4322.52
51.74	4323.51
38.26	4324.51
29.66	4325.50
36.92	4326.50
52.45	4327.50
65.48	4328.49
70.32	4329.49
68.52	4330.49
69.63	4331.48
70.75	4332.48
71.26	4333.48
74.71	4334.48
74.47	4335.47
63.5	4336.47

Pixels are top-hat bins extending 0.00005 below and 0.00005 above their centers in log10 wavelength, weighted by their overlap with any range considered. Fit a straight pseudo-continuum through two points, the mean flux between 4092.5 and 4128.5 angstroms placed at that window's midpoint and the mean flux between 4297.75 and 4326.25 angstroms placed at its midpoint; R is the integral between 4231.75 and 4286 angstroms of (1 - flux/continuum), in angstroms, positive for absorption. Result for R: 1.6 angstroms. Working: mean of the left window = 48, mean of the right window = 46.1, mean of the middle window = 45.2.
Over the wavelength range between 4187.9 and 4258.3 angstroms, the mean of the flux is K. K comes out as 43.9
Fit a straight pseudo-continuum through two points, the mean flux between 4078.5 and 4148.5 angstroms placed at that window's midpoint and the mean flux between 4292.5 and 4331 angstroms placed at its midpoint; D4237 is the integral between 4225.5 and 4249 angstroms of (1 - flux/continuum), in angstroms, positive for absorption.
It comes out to 3.3 angstroms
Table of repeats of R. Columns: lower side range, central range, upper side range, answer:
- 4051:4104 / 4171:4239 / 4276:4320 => 1.40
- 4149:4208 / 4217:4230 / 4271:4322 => 3.86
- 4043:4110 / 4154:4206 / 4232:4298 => -3.45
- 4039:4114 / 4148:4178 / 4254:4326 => -2.51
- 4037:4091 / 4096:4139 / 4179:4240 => -3.79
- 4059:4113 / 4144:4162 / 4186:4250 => -0.86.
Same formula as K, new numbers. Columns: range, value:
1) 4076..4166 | 47.8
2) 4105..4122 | 48.1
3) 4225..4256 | 39.7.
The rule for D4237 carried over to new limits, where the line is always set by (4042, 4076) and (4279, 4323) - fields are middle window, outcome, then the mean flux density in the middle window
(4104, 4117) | -3.03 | 47.9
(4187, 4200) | -1.32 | 46.3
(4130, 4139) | -0.69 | 42.8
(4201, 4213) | -2.04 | 49.8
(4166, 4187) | -2.52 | 46.3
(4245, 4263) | 0.64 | 42.8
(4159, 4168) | -2.17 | 50.7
